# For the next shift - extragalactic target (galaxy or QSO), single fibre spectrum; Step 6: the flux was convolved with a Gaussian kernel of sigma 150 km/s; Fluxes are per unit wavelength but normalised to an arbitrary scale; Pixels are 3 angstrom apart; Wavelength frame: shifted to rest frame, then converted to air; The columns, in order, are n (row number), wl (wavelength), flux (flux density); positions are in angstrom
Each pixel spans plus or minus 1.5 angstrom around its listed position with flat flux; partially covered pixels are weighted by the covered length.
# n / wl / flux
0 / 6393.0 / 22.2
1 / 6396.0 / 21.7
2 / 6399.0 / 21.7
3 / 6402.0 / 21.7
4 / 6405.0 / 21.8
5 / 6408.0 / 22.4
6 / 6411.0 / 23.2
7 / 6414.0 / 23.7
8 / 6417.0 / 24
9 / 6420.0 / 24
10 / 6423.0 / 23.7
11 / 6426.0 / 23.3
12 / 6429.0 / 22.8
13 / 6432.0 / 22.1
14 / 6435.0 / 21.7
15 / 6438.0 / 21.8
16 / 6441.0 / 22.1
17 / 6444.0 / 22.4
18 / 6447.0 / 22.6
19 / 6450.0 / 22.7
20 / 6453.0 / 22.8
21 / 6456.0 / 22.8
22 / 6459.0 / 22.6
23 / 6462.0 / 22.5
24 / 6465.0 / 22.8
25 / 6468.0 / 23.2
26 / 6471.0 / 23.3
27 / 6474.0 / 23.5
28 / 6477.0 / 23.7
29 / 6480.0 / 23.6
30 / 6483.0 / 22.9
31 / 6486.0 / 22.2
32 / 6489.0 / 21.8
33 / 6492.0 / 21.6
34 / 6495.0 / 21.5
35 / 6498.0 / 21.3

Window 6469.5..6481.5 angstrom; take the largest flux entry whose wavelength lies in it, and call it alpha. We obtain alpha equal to 23.7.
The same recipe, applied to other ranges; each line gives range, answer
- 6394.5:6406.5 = 21.8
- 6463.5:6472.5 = 23.3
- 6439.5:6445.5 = 22.4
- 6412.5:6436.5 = 24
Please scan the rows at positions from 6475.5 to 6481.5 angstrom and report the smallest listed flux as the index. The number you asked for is 23.6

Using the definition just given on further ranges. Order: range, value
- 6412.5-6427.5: 23.3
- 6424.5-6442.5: 21.7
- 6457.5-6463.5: 22.5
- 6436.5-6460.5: 21.8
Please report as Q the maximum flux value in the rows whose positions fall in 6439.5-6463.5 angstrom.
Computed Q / 22.8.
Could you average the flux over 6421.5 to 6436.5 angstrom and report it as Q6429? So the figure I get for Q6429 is 22.7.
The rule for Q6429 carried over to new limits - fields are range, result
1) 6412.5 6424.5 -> 23.8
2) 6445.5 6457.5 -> 22.7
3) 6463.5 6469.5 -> 23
